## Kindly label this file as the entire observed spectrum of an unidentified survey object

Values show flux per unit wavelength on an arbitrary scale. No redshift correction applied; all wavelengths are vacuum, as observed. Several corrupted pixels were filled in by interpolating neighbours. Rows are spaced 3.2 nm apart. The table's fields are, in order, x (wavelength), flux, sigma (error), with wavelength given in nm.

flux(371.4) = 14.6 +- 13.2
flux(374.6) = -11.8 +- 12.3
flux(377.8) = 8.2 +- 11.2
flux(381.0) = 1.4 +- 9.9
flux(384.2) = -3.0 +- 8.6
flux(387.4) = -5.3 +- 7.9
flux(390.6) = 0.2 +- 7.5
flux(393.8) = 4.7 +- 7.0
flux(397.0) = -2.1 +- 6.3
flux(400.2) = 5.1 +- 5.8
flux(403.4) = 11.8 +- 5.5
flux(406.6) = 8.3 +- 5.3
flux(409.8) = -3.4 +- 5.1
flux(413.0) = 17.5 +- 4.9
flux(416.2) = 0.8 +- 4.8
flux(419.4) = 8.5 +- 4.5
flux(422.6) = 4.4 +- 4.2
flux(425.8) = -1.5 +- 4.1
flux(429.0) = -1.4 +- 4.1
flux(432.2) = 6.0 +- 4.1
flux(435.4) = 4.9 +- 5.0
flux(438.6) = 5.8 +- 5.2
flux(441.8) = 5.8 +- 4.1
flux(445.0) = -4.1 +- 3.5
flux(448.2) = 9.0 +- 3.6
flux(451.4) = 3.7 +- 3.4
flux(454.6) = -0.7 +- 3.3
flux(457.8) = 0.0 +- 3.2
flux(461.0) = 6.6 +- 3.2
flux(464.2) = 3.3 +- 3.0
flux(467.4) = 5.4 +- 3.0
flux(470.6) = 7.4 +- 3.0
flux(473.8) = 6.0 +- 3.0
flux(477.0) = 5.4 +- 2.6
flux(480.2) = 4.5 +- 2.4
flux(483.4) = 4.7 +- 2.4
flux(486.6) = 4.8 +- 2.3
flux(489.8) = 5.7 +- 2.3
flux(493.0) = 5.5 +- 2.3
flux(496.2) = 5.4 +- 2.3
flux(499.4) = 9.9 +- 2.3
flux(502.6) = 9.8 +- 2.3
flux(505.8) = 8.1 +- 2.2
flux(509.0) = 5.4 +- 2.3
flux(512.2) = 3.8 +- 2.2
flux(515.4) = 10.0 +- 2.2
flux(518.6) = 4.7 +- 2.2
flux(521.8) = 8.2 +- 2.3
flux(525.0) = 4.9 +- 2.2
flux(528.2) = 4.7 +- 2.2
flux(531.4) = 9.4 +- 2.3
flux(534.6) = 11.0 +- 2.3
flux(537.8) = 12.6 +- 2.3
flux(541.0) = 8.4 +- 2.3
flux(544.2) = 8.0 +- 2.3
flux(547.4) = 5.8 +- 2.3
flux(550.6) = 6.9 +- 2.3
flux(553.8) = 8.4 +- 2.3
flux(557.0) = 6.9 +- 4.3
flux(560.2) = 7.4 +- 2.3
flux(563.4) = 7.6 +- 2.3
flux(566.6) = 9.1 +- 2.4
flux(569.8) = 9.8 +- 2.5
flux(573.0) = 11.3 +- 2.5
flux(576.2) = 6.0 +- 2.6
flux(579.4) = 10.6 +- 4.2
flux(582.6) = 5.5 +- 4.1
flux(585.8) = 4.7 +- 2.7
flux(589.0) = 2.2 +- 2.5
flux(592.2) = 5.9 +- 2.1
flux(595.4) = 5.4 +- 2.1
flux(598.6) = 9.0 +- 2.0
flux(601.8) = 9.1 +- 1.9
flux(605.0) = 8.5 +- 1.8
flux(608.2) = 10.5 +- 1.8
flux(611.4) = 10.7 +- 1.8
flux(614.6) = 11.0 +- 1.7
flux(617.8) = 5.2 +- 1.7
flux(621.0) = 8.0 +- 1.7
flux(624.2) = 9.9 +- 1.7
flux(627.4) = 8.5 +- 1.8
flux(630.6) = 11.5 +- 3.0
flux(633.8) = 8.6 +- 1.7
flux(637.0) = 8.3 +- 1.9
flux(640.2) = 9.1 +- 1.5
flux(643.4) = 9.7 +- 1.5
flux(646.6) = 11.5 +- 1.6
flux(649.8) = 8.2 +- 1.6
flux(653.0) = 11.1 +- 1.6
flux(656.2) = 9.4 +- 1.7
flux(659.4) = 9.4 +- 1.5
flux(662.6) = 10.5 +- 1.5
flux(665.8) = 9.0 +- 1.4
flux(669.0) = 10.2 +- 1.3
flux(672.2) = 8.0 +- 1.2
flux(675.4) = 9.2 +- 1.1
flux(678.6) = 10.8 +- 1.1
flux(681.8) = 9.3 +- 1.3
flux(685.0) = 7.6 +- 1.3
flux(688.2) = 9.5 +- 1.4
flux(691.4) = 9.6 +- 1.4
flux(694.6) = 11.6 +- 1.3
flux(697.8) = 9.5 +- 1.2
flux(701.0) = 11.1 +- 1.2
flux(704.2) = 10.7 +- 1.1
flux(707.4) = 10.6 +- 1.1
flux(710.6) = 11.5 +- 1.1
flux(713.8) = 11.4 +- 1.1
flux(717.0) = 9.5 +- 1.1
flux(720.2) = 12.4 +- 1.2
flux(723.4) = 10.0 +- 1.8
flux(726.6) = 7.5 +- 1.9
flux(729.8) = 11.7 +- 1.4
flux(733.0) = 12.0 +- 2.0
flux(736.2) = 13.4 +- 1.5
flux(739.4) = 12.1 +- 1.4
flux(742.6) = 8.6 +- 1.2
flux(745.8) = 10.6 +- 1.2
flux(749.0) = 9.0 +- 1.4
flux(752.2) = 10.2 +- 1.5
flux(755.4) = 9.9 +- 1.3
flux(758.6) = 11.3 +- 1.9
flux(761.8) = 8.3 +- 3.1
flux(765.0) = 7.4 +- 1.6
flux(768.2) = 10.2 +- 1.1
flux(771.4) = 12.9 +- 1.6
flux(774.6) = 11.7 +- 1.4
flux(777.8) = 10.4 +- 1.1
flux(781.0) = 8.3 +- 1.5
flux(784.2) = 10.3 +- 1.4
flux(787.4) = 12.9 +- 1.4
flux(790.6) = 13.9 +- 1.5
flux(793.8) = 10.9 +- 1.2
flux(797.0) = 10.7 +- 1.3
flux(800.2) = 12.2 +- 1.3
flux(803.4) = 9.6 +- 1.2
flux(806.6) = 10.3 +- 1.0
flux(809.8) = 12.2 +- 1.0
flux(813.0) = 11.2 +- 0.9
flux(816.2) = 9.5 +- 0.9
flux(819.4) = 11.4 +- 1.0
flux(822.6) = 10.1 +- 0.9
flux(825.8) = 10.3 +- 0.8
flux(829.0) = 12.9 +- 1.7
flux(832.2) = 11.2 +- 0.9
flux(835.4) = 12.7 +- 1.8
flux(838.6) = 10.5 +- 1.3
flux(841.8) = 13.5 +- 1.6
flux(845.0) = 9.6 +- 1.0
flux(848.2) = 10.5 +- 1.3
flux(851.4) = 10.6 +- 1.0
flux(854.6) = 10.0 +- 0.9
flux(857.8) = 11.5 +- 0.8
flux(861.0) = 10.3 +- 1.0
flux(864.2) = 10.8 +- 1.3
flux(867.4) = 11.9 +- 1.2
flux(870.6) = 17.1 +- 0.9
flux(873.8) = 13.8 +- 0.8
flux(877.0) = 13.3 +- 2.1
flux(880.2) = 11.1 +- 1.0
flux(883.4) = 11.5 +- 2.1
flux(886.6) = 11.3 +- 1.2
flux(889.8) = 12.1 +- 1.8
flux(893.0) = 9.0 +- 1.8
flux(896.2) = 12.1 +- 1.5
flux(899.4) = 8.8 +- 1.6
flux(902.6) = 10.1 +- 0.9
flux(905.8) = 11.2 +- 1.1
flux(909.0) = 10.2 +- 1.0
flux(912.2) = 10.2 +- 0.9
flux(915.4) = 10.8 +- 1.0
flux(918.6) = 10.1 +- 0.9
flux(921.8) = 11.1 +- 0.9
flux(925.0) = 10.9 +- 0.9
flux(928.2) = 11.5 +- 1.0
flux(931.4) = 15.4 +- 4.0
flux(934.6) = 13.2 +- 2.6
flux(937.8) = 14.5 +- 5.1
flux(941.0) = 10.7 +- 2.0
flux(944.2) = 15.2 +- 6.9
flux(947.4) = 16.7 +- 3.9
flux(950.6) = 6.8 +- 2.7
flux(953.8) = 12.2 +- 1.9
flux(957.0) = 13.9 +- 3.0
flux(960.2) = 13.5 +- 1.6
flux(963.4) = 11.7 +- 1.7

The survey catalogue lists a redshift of 0.33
